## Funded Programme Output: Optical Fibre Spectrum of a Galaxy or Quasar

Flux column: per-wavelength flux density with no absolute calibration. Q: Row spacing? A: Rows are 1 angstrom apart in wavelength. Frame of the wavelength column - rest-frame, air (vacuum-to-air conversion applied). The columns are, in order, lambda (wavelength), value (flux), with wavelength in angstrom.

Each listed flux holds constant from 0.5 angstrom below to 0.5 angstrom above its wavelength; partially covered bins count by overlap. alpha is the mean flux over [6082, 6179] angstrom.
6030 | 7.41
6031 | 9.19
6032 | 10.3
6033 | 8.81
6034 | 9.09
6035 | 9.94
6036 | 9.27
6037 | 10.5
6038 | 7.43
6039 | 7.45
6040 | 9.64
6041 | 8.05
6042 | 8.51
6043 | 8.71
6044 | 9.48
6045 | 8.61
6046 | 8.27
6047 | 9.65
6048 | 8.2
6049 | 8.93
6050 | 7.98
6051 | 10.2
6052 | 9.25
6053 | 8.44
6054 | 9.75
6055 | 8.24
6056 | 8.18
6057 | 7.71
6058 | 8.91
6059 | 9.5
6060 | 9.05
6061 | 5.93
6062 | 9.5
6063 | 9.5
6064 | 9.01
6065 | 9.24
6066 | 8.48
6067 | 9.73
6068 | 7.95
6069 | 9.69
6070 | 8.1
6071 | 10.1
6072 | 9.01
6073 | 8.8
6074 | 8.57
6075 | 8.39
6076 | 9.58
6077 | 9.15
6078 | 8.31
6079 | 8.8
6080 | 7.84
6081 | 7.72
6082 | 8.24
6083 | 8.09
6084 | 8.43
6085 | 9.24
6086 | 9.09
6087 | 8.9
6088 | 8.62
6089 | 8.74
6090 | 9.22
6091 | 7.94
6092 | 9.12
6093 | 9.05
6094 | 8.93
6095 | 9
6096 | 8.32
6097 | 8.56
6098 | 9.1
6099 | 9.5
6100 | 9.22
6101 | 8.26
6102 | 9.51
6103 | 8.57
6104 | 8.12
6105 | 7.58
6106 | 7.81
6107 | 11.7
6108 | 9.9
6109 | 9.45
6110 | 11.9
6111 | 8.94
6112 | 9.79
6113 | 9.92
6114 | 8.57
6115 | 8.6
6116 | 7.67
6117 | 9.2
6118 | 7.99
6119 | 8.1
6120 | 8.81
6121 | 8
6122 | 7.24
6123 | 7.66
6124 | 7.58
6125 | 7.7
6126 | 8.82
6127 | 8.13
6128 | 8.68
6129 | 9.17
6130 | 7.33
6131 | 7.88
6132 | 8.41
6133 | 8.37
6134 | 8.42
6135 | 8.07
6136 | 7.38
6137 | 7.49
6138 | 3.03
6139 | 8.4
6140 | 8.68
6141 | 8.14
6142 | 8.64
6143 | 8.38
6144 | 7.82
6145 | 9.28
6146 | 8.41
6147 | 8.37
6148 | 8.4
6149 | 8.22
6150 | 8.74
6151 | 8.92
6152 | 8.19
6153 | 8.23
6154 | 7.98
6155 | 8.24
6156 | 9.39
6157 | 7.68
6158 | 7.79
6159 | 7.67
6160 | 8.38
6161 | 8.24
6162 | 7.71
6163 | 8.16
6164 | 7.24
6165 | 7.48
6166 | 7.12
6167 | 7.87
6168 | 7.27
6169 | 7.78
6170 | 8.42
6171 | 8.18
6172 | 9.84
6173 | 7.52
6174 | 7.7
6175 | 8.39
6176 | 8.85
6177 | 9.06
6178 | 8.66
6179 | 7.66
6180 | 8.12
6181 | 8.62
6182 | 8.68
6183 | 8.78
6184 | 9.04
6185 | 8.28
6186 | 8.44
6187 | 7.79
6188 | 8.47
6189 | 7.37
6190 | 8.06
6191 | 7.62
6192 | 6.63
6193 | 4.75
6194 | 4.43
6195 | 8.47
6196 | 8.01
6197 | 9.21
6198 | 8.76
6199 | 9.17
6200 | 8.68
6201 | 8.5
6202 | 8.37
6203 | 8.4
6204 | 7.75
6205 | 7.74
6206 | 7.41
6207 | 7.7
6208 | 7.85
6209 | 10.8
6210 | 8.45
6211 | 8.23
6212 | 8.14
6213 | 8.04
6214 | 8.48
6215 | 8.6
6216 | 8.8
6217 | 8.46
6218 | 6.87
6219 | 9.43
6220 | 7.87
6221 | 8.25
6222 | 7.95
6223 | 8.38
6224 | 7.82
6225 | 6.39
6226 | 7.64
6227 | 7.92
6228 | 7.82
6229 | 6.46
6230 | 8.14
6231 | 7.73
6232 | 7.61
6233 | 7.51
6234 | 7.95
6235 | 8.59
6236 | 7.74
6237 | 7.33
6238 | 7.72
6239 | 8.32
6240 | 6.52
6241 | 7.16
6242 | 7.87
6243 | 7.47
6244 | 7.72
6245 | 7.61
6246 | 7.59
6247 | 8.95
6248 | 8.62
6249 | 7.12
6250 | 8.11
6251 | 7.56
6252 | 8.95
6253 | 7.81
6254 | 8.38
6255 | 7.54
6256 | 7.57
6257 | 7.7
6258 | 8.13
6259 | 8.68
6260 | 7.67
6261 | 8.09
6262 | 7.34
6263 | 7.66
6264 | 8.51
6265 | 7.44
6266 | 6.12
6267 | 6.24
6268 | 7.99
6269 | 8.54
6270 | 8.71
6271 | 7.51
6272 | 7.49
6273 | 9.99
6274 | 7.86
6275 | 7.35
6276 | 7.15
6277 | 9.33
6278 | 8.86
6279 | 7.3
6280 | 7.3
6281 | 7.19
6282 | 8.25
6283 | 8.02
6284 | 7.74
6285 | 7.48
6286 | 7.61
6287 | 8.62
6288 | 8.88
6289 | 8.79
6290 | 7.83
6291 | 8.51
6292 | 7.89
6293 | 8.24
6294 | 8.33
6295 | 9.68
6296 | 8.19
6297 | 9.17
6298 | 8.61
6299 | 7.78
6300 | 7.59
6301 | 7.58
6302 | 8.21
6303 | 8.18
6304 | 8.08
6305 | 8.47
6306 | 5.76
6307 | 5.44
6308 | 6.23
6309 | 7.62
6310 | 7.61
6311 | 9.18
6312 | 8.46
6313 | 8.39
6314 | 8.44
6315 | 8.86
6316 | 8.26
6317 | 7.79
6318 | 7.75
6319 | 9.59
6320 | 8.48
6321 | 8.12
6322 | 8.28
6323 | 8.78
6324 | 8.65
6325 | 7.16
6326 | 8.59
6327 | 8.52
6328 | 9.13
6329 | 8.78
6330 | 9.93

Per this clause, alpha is 8.41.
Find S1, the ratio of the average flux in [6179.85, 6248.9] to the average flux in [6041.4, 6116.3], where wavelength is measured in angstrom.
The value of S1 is 0.9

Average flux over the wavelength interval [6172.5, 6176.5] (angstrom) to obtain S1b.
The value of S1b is 8.11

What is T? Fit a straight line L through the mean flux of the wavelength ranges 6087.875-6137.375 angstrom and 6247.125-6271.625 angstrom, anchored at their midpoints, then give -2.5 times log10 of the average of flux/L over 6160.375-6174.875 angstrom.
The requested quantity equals 0.06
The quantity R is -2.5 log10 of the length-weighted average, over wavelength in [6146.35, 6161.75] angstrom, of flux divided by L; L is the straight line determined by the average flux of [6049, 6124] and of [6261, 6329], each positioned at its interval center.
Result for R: 0.034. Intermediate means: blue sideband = 8.79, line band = 8.29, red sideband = 8.05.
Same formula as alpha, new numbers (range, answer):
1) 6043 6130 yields 8.76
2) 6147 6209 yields 8.09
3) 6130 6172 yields 8.03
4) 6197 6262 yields 8.01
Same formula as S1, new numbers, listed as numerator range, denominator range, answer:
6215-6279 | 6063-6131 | 0.90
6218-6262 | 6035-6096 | 0.89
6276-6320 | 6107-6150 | 0.96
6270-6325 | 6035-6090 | 0.92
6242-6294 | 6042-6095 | 0.91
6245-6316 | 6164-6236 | 0.99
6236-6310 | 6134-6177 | 0.98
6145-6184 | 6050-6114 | 0.93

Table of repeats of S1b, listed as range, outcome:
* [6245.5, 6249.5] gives 8.07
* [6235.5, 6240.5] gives 7.53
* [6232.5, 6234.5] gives 7.73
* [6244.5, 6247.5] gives 8.05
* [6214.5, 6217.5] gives 8.62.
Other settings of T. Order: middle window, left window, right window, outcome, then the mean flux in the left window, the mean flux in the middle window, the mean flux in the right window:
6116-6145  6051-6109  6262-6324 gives 0.08 mag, 8.81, 8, 8.02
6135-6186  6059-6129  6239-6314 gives 0.04 mag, 8.76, 8.13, 7.91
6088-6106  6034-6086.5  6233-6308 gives -0.01 mag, 8.78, 8.72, 7.9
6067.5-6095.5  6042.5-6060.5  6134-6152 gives -0.02 mag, 8.84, 8.74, 8.04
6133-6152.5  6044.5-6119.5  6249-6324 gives 0.07 mag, 8.84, 8.06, 8.01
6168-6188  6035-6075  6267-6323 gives 0.01 mag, 8.82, 8.38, 8.07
